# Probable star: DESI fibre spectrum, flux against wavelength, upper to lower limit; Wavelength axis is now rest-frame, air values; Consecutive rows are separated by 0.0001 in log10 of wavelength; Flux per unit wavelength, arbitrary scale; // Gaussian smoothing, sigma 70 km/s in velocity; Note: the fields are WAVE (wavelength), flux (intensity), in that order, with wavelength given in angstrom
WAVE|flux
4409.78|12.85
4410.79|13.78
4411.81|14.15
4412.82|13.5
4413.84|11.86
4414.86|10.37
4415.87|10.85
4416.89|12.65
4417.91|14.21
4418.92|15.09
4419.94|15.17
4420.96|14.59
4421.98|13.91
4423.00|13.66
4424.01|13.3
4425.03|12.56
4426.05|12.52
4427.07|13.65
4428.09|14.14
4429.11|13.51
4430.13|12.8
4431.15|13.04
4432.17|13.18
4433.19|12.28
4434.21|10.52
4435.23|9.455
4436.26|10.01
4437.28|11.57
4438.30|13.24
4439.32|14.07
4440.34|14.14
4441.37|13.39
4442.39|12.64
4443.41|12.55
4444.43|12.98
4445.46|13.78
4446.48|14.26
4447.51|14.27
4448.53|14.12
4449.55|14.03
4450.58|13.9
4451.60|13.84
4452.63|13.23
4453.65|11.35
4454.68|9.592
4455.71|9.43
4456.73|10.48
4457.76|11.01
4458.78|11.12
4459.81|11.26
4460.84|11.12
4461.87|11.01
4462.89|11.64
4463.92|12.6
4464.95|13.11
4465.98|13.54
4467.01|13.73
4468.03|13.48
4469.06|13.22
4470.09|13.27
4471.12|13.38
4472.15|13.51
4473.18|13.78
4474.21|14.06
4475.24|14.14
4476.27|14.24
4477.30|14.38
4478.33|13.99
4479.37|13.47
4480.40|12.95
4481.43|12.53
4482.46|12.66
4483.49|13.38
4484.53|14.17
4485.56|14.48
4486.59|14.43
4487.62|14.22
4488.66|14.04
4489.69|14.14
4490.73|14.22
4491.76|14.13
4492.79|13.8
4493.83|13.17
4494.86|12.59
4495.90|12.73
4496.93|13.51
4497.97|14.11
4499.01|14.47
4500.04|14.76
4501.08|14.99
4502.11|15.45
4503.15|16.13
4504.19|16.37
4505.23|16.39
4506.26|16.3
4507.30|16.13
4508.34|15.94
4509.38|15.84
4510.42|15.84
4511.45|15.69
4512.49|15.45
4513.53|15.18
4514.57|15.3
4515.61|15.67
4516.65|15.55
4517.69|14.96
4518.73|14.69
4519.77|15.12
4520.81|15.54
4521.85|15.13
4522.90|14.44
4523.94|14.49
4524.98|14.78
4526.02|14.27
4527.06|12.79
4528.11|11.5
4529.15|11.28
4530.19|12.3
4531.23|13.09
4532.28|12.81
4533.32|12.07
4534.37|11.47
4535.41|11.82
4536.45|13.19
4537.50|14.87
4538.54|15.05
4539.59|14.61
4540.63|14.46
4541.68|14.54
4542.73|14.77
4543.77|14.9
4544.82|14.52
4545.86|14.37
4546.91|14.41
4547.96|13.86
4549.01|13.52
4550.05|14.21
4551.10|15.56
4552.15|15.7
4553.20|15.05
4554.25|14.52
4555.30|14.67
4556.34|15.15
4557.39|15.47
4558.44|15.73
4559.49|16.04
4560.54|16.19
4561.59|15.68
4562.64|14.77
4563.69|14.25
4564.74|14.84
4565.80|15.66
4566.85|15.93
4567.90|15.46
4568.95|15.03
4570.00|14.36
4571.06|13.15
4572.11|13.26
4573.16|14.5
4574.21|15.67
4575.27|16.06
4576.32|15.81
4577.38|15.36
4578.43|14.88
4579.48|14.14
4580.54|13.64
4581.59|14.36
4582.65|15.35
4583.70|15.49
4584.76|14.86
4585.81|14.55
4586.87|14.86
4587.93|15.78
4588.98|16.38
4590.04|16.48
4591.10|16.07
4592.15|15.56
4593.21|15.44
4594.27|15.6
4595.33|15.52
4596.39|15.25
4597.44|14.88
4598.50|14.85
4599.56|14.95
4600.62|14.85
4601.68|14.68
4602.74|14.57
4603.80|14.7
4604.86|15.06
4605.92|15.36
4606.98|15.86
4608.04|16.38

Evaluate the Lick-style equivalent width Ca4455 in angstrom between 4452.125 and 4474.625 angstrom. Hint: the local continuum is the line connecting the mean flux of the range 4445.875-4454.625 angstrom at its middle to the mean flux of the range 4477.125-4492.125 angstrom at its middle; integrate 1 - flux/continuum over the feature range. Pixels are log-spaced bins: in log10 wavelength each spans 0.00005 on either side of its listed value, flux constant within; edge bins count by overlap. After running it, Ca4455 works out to 2.2 angstrom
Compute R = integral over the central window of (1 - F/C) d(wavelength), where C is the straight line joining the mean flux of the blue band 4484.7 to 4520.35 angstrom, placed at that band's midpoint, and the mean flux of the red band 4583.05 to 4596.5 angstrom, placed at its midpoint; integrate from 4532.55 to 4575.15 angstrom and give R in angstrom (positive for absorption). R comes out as 1.89 angstrom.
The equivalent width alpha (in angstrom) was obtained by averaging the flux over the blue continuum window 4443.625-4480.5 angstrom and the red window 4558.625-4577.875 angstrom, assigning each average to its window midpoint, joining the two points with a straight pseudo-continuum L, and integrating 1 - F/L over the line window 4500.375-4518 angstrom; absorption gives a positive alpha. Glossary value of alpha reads -2.4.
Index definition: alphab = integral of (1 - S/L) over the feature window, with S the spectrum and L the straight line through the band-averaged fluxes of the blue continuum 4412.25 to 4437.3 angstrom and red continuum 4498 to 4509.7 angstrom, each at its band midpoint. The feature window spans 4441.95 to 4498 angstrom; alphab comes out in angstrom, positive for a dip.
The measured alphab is 5.06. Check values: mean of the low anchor 12.8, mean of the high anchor 15.6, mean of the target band 13.1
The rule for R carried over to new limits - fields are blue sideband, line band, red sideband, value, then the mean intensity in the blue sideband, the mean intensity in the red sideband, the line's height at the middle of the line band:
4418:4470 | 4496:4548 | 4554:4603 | -1.39 angstrom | 12.8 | 15.1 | 14.1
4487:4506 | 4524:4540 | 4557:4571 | 1.91 angstrom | 14.4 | 15.3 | 14.9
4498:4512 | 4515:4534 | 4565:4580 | 1.92 angstrom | 15.7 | 14.9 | 15.5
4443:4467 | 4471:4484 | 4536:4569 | -0.62 angstrom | 12.4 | 14.9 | 13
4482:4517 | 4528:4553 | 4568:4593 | 1.91 angstrom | 14.7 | 15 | 14.9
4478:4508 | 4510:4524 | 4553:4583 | -0.71 angstrom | 14.3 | 15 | 14.5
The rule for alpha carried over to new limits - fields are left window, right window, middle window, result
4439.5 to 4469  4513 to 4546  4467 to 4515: -3.8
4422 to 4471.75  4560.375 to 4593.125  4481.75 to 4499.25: -0.4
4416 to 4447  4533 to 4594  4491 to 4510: -1.1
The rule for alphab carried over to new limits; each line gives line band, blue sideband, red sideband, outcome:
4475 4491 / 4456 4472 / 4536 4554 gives -1.3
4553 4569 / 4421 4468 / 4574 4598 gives -0.5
